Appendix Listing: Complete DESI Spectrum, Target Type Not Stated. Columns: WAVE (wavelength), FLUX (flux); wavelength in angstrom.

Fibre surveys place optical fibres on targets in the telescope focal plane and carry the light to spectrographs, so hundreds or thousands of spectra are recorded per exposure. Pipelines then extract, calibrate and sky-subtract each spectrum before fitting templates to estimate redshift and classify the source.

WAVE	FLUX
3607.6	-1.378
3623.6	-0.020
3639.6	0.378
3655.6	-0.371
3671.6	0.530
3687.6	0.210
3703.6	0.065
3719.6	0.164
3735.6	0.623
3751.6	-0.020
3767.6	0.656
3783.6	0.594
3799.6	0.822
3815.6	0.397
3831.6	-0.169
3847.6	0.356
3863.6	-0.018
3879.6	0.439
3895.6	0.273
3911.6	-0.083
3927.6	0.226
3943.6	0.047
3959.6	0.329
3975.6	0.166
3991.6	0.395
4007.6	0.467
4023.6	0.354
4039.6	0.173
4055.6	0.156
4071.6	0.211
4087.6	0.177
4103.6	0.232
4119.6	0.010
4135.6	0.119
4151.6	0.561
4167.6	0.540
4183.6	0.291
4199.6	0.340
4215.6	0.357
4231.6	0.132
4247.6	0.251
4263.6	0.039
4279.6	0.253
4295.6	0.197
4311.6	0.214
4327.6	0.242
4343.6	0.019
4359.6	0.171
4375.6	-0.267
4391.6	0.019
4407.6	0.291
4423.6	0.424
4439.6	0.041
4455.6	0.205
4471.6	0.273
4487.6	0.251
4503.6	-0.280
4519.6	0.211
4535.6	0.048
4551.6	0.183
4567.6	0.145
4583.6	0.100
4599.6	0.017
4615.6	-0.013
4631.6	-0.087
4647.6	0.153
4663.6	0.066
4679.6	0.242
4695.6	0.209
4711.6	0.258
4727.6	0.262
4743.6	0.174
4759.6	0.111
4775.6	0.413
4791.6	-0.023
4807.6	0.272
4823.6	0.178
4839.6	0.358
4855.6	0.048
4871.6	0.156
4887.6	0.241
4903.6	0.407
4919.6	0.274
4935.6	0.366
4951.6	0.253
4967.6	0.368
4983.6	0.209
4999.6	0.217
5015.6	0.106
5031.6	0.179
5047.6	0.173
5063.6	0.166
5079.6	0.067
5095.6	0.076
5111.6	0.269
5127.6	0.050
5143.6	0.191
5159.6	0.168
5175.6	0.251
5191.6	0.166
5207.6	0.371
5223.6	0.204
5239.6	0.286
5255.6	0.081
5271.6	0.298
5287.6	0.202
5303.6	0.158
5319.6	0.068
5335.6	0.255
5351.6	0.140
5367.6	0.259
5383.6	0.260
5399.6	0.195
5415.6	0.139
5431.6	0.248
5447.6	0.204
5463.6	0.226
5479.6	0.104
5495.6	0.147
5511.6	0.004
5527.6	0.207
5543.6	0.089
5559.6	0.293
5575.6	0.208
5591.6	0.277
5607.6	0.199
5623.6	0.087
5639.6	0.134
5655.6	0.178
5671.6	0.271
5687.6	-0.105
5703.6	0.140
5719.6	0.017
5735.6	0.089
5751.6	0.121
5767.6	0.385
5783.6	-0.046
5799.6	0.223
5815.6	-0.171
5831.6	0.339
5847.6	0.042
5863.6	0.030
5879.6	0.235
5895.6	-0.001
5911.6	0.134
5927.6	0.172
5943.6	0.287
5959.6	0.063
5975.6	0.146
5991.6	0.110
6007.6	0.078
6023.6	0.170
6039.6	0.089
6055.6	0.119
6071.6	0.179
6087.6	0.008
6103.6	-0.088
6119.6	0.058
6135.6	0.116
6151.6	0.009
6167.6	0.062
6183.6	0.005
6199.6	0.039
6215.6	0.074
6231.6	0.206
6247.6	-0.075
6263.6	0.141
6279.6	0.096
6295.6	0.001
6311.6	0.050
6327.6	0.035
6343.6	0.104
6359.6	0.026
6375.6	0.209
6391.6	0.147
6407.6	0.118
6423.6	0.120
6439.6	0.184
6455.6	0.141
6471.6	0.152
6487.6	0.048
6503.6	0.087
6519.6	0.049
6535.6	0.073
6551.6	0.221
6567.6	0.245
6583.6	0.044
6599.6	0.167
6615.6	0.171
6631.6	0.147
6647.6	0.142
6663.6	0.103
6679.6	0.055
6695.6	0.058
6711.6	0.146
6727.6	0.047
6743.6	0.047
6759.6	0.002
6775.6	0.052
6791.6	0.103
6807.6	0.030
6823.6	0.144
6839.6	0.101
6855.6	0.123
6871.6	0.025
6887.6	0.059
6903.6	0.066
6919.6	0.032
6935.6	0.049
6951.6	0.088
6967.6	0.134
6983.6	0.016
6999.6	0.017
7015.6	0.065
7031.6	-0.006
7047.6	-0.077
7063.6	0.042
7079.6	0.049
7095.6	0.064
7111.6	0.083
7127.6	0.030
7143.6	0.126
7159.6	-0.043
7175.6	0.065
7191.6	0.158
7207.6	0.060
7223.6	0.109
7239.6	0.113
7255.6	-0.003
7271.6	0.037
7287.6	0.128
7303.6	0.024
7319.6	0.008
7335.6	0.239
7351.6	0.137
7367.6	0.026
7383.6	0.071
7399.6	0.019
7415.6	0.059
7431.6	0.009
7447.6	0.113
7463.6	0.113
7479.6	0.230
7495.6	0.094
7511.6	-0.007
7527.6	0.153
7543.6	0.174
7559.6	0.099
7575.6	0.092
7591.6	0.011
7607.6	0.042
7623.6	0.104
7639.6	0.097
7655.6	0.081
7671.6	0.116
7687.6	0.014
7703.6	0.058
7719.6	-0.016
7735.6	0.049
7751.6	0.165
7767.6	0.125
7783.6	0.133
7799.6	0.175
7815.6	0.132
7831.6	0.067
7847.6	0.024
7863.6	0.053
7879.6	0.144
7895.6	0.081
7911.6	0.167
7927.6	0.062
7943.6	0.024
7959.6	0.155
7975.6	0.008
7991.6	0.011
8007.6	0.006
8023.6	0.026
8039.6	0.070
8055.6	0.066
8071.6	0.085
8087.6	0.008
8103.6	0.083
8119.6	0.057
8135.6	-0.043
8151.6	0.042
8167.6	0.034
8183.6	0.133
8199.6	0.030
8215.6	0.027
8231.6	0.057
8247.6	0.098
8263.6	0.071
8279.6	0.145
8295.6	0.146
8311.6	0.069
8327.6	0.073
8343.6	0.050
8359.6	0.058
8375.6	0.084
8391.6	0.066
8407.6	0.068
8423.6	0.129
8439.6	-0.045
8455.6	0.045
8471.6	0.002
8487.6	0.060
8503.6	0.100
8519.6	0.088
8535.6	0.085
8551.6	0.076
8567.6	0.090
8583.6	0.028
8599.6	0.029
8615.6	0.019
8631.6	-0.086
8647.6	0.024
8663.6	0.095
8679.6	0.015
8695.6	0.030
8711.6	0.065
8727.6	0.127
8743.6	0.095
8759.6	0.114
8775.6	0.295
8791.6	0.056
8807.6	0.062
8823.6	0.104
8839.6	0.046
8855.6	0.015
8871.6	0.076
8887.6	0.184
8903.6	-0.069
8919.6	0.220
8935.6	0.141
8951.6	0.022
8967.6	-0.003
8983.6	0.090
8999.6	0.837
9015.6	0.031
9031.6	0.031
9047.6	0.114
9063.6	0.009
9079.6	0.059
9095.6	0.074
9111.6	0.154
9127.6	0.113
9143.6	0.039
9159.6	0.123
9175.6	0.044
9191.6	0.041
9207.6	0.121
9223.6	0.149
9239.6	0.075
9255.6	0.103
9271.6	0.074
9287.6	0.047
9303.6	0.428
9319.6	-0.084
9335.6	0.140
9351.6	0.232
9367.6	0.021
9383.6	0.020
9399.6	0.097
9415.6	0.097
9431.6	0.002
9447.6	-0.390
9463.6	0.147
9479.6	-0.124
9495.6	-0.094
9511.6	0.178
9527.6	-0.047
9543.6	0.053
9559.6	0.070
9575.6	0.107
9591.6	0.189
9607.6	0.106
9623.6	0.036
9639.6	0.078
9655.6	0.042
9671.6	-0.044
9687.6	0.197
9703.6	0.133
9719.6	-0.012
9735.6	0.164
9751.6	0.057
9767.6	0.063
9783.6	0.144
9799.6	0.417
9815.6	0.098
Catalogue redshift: 1.41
